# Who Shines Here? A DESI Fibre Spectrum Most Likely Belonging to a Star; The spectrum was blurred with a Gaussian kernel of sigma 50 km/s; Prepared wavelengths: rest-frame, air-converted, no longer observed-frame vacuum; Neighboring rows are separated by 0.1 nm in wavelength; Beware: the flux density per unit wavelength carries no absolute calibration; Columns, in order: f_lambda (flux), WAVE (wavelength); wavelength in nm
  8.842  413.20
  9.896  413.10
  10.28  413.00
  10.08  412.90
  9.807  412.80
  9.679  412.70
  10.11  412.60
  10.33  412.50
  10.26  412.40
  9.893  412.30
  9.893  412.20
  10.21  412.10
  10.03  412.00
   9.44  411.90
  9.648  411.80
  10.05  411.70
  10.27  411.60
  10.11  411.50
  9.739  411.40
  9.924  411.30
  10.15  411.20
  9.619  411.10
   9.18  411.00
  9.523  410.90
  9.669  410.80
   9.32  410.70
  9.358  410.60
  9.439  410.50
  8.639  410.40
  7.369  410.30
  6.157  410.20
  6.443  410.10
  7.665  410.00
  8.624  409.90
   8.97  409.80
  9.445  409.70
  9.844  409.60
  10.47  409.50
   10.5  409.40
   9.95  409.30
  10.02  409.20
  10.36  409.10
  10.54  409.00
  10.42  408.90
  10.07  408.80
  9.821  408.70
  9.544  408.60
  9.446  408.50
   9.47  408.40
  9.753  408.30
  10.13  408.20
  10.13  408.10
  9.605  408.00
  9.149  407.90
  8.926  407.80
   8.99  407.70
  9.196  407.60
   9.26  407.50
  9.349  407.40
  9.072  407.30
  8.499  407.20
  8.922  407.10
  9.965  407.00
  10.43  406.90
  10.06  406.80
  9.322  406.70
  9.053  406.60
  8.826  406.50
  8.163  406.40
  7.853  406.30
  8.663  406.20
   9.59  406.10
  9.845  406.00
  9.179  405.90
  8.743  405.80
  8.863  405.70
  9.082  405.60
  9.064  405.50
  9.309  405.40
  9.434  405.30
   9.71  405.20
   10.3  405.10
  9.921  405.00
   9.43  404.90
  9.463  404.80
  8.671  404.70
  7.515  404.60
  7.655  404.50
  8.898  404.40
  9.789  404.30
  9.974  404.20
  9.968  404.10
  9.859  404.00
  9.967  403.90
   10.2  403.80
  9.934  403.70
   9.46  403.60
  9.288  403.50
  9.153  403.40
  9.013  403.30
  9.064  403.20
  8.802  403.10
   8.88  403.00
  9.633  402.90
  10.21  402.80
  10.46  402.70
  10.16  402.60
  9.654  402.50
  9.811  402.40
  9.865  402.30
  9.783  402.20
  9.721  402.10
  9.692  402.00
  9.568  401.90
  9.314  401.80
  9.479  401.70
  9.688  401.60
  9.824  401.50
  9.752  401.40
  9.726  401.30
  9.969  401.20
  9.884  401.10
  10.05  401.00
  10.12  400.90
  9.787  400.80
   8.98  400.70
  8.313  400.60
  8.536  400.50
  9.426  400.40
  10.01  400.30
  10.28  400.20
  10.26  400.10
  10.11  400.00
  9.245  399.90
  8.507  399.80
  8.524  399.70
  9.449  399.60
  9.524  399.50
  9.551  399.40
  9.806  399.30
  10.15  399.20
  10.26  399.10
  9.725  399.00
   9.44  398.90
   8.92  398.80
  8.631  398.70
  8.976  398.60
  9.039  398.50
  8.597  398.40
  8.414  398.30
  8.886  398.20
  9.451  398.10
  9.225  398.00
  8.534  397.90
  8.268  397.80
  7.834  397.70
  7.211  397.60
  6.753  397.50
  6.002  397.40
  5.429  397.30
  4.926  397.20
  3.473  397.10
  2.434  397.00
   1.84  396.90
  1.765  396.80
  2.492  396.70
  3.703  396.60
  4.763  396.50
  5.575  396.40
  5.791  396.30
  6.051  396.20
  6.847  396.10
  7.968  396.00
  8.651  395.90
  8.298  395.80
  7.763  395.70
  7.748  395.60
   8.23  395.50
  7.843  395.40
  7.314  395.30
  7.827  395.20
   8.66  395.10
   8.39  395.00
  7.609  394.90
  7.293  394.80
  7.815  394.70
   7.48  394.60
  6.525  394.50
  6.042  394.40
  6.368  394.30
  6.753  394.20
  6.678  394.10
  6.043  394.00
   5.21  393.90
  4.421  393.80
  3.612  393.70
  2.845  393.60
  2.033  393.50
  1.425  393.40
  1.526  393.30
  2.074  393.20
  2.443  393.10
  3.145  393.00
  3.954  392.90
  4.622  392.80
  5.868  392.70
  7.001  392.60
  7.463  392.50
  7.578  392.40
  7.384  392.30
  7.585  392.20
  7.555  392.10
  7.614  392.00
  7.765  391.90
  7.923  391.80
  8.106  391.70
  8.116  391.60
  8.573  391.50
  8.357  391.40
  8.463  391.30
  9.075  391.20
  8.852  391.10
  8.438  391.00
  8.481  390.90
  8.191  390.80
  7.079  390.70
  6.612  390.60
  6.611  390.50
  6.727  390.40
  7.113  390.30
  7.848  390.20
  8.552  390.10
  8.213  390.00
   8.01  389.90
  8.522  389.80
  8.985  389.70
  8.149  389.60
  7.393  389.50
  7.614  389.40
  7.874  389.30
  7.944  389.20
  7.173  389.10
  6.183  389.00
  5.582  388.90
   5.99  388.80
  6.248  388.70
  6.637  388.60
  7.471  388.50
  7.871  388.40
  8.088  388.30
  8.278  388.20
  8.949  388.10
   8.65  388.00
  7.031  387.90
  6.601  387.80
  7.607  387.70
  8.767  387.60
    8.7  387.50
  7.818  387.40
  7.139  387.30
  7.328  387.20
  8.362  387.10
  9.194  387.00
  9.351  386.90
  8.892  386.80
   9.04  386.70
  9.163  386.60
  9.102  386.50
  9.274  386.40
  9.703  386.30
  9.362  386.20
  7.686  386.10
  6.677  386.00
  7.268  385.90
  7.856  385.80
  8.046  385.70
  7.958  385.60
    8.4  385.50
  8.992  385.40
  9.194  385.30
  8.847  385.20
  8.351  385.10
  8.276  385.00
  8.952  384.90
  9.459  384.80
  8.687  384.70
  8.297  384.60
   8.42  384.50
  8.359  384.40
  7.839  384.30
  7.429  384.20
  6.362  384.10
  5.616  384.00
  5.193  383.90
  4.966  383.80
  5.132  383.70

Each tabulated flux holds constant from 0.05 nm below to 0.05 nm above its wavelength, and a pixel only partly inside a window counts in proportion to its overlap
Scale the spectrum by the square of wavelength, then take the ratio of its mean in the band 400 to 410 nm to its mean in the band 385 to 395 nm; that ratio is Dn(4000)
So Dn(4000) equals 1.4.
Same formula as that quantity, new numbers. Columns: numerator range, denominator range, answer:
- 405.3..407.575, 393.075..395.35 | 1.76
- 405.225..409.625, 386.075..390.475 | 1.31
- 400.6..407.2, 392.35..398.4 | 1.64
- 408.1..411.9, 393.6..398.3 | 1.57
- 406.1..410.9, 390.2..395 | 1.57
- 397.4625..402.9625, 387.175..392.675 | 1.28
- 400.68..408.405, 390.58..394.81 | 1.60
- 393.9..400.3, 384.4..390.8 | 0.98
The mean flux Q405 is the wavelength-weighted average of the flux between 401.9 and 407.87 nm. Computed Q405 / 9.35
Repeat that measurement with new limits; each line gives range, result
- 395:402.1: 8.11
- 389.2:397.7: 6.49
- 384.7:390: 8.08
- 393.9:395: 6.86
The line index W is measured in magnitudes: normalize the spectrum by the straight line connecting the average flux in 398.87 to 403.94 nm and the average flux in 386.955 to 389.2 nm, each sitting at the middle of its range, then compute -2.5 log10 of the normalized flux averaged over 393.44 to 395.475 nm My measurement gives 0.33 mag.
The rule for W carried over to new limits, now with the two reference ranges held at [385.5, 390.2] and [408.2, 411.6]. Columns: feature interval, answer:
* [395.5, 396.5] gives 0.19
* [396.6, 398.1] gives 0.48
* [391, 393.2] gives 0.19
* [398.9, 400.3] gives -0.11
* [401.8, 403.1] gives -0.09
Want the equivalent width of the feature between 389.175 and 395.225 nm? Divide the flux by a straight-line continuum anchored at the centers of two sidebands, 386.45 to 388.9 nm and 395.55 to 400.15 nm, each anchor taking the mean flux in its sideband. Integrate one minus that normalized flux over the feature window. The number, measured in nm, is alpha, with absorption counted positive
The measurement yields 0.79 nm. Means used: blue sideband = 7.96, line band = 6.75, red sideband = 7.5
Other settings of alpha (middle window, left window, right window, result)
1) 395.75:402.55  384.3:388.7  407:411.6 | 0.508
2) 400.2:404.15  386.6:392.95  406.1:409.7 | -0.298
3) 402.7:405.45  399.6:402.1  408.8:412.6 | 0.037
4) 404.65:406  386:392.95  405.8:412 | -0.040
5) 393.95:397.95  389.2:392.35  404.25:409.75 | 0.937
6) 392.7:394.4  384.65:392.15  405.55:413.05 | 0.877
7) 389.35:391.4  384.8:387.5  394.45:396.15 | 0.052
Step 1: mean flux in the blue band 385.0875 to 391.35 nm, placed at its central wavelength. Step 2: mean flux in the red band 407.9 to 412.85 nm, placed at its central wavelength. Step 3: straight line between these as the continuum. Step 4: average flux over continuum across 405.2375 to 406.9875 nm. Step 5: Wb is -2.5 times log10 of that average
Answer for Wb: 0.01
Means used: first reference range 7.99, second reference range 9.57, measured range 9.17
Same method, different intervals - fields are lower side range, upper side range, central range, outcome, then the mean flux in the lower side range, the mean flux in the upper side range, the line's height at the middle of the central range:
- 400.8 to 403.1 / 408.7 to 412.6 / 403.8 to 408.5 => 0.041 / 9.76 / 9.53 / 9.65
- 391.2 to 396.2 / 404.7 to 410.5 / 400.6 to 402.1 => -0.201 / 6.49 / 9.28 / 8.02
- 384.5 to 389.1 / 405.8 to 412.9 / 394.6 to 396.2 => 0.107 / 8.11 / 9.45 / 8.62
